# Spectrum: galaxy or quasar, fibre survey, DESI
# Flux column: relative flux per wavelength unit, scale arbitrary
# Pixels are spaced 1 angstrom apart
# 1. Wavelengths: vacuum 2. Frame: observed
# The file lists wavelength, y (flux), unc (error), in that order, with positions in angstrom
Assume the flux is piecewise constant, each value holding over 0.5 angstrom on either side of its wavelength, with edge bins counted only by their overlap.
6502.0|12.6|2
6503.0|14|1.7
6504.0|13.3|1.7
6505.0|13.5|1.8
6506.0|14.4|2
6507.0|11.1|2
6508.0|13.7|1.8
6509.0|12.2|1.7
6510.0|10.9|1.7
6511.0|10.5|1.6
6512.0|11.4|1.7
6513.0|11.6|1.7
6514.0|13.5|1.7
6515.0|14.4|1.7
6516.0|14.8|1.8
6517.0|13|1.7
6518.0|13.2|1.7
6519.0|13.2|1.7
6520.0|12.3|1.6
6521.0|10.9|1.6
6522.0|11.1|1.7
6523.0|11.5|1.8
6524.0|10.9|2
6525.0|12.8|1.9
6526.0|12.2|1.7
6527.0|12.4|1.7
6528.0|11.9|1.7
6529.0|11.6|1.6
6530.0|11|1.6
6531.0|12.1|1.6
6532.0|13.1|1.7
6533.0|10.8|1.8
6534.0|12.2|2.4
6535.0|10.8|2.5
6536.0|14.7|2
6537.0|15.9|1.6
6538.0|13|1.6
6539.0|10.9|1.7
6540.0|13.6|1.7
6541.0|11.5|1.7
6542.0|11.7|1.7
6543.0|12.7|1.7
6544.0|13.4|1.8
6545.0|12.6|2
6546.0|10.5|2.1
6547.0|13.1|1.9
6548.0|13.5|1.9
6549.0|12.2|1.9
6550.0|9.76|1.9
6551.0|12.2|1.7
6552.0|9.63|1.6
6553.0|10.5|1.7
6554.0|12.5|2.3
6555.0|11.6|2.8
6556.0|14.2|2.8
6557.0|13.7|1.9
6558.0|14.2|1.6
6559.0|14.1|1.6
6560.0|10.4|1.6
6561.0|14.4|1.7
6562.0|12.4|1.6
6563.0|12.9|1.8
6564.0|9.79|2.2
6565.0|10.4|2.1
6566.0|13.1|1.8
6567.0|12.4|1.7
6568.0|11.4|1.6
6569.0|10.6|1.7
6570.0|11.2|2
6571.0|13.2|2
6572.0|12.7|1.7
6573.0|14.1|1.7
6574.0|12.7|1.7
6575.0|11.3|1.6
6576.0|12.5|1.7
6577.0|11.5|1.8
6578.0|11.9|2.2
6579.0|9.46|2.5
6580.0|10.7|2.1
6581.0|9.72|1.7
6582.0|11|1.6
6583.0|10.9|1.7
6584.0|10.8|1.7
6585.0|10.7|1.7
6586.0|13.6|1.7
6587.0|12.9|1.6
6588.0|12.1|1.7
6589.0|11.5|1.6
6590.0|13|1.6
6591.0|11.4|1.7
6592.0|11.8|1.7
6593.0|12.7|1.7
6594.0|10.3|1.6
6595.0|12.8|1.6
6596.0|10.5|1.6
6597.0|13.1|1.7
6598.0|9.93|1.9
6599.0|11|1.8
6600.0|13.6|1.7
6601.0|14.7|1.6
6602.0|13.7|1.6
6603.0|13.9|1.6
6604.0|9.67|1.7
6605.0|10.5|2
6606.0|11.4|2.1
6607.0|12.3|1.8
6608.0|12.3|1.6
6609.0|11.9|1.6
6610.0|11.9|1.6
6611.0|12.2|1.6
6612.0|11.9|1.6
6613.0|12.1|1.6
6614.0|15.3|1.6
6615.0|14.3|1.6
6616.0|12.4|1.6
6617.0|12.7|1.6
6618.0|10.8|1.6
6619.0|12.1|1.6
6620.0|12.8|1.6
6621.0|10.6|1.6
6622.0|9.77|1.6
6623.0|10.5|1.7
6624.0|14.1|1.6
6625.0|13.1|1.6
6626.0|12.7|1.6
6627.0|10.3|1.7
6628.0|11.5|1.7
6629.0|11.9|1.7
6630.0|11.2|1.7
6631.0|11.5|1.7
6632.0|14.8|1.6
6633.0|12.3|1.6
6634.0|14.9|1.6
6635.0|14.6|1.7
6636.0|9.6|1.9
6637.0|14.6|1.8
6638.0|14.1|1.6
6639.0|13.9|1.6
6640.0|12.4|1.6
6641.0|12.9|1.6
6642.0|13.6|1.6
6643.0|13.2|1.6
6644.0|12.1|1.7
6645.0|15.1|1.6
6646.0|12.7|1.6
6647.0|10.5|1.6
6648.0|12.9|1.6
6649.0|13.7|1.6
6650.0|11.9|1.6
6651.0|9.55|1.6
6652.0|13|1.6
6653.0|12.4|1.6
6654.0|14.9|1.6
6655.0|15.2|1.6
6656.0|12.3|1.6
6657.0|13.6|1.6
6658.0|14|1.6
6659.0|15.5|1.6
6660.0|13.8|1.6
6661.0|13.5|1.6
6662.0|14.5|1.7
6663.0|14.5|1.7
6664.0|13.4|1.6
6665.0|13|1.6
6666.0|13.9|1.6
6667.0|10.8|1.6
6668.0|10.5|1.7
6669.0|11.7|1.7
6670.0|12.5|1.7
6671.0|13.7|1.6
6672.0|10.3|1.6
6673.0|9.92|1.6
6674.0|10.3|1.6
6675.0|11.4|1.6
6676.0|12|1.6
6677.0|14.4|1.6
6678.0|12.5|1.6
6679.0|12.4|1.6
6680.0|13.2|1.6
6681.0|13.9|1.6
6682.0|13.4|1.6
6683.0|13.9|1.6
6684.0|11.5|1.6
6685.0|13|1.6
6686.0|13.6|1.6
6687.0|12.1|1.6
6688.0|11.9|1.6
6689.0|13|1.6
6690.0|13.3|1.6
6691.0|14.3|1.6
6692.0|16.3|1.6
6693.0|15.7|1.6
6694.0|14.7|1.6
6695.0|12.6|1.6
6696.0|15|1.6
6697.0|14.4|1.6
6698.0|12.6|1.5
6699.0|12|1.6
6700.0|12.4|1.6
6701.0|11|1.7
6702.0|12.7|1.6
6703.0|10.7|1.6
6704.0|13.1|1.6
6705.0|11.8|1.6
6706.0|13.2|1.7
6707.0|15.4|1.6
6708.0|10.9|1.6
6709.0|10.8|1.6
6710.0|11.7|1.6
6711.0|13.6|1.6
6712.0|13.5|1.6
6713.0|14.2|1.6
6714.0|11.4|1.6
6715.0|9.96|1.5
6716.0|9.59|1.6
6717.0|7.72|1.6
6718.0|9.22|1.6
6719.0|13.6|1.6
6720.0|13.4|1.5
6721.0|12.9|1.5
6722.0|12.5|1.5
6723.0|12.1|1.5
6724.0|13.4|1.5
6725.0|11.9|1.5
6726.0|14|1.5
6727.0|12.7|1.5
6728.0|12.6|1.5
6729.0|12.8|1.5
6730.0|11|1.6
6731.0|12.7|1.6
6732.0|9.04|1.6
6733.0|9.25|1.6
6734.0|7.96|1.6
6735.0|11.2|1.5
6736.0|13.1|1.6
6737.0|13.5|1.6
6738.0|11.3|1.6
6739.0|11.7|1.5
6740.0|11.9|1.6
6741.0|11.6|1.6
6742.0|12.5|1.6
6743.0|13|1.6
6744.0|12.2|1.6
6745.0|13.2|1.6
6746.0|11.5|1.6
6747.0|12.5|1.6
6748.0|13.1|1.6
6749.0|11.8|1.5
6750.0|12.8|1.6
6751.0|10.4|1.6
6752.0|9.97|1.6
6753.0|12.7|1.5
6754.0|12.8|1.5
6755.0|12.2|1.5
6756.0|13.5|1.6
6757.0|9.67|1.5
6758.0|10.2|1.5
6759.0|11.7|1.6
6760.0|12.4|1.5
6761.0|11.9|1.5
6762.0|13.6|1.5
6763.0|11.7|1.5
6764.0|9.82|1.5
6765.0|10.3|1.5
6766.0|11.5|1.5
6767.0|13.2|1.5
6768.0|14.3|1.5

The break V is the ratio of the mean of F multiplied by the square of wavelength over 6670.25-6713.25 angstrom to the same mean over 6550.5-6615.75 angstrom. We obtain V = 1.1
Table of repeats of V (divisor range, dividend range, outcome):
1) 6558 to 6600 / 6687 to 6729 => 1.11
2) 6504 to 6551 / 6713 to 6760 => 1.01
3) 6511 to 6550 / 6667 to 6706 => 1.08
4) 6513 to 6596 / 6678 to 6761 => 1.07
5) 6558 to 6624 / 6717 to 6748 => 1.04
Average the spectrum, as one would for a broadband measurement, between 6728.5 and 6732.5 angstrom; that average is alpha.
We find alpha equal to 11.4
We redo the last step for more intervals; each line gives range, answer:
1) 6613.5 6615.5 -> 14.8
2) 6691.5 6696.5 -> 14.9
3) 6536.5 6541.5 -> 13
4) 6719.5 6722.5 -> 12.9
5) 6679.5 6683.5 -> 13.6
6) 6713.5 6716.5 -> 10.3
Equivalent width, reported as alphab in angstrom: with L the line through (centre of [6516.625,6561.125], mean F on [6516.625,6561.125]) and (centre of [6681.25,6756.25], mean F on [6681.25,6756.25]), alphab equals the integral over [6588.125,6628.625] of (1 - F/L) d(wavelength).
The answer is 0.8 angstrom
